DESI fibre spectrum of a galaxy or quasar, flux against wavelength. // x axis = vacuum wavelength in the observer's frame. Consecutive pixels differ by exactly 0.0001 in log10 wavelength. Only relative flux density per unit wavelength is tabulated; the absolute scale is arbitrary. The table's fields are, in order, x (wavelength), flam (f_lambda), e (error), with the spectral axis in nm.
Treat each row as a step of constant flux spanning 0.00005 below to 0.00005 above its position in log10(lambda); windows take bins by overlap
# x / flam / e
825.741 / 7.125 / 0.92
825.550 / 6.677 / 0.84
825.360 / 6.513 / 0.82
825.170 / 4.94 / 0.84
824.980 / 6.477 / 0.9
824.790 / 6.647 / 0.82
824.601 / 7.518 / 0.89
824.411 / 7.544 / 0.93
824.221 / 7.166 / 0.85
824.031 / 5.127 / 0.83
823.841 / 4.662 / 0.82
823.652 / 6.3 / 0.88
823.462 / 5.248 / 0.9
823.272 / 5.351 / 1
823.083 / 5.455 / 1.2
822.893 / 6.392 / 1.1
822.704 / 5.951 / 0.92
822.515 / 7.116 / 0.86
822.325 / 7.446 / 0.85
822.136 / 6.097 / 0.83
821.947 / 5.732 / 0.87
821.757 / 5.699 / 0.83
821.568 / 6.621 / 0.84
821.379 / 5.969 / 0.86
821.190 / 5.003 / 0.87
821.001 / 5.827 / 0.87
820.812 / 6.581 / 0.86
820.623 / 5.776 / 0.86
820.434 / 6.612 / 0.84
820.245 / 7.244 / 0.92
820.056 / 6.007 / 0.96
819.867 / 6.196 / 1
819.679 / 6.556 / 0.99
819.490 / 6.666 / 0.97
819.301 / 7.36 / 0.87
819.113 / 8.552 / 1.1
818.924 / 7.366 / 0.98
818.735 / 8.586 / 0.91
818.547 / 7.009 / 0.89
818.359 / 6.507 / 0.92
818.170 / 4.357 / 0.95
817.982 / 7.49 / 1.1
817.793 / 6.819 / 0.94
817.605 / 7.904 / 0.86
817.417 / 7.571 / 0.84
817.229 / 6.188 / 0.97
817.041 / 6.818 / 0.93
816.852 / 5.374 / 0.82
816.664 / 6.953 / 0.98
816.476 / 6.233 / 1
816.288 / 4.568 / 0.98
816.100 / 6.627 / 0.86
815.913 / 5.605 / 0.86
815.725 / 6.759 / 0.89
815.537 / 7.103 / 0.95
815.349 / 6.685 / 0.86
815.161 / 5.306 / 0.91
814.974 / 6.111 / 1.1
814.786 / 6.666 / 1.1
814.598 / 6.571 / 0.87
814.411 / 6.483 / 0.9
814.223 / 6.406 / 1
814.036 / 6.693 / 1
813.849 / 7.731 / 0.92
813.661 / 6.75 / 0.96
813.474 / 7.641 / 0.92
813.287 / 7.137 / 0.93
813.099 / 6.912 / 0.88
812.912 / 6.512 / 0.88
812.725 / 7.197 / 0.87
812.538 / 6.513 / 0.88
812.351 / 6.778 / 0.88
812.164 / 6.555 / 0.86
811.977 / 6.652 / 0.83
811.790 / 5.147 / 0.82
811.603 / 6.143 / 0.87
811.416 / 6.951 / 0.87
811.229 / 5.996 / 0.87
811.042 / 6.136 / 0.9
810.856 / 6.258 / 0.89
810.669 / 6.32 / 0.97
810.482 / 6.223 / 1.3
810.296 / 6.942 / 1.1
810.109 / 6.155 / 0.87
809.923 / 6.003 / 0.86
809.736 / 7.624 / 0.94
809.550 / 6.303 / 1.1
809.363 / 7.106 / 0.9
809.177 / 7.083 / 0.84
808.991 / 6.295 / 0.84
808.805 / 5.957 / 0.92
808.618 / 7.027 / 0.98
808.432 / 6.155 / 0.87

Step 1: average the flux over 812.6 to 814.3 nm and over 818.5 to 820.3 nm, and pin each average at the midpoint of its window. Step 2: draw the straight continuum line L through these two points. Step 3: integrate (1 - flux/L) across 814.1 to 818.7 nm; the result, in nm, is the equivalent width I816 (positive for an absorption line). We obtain 0.41 nm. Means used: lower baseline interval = 7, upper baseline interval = 7.16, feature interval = 6.45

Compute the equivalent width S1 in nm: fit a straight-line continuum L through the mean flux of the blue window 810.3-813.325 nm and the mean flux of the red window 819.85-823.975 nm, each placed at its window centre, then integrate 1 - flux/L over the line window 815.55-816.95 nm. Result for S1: 0.04 nm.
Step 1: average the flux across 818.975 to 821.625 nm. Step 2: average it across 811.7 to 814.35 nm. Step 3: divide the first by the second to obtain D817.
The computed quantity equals 0.96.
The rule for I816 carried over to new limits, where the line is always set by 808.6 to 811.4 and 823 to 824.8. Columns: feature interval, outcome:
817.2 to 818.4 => -0.09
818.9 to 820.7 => -0.18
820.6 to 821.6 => 0.04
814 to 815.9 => -0.03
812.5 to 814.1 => -0.16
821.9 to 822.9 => -0.06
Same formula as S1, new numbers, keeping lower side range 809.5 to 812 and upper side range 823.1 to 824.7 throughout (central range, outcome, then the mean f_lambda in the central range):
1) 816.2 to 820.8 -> -0.378 nm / 6.7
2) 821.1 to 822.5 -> -0.004 nm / 6.14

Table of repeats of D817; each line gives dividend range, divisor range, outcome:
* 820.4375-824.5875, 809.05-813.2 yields 0.93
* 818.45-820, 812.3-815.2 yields 1.08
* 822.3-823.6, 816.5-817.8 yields 0.90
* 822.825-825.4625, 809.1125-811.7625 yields 0.94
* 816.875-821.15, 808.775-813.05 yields 1.04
